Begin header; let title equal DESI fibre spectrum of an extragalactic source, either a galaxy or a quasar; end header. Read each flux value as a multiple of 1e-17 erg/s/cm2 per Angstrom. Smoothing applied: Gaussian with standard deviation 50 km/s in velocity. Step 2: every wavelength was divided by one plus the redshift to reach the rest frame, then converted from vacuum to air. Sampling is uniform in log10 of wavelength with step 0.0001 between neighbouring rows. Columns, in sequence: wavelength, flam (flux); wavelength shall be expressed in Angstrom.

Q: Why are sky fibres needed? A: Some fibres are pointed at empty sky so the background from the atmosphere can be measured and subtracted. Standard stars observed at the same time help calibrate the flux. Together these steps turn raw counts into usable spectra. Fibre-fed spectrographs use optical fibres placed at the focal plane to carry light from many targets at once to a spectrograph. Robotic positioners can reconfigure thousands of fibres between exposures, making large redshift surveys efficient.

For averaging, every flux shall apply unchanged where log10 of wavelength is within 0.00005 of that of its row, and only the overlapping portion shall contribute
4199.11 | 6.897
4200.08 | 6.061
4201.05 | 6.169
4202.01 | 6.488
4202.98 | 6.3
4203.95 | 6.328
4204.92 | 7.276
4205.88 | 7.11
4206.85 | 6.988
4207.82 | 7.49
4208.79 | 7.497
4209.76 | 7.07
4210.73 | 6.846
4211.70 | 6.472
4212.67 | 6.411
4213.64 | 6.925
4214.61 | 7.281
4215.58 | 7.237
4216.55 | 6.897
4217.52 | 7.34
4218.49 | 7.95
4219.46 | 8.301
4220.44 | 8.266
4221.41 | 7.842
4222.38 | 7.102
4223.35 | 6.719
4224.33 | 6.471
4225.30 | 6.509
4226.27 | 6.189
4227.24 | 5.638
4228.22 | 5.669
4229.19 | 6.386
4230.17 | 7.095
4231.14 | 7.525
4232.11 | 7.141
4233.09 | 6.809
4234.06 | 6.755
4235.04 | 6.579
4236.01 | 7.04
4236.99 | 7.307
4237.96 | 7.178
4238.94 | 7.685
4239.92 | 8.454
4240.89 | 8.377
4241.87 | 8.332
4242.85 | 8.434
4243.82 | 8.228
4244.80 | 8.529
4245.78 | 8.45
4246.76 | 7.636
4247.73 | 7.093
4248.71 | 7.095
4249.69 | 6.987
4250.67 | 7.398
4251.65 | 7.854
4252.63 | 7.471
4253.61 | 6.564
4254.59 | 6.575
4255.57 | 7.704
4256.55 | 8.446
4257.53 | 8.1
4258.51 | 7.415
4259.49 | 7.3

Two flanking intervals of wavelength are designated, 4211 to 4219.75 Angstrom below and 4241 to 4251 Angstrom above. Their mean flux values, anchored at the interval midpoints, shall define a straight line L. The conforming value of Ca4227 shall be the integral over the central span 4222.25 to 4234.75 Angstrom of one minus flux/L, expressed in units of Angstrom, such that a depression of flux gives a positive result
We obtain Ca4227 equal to 1.4 Angstrom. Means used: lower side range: 7.17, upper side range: 7.84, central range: 6.6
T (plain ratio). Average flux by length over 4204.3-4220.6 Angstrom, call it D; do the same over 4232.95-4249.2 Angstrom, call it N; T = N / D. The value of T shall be 1.06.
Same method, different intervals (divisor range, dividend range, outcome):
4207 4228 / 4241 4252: 1.11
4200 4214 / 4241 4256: 1.13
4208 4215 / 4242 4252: 1.12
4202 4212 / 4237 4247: 1.17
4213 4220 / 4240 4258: 1.05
